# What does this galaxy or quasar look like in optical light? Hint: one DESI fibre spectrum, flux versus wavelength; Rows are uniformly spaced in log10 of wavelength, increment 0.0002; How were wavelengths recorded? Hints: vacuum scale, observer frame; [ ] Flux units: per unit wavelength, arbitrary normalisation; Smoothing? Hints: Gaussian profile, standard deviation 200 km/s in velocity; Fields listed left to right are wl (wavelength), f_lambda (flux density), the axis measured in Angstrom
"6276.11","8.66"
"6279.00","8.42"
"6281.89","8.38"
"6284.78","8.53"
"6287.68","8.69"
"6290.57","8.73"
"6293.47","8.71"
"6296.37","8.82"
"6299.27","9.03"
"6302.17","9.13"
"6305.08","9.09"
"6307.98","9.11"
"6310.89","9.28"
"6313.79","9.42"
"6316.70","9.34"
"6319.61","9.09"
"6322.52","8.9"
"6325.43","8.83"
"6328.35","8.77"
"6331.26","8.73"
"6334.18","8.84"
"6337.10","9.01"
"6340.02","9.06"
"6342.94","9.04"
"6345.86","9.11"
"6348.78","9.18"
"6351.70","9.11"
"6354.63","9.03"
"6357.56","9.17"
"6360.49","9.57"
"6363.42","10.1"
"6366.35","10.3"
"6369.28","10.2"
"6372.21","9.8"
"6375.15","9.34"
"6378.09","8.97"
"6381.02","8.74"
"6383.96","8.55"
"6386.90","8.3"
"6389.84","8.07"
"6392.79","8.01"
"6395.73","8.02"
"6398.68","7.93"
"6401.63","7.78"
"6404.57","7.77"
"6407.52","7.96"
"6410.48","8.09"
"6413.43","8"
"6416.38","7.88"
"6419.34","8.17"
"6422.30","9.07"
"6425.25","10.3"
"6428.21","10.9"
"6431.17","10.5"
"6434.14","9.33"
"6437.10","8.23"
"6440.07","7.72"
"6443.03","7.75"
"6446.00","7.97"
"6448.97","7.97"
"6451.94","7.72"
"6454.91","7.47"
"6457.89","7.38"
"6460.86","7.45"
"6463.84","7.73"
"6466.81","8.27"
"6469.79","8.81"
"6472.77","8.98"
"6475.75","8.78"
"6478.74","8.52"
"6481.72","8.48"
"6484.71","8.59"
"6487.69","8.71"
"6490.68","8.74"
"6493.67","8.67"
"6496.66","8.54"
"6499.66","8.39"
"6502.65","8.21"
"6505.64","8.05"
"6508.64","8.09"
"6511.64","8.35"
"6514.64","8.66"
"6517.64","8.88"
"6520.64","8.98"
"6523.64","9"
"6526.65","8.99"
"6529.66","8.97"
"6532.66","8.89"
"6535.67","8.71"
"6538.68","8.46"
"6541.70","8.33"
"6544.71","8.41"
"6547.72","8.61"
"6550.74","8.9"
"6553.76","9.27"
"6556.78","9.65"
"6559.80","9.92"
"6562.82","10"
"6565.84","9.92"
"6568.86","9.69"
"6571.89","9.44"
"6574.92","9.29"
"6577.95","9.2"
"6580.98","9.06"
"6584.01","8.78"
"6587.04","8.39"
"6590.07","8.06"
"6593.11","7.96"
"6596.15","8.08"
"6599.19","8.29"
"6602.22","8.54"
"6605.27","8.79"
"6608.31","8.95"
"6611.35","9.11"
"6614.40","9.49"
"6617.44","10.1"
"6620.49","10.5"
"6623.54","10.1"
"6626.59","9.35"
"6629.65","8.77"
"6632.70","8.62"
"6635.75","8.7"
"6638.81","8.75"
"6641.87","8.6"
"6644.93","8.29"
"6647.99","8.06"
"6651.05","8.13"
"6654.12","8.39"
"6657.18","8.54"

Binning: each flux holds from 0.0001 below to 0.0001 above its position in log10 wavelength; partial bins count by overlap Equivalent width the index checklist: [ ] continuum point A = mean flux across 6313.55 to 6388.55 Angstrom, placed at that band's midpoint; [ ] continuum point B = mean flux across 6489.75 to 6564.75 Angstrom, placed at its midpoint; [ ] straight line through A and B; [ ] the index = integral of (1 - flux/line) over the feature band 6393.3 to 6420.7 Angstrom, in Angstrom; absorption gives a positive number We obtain 3.3 Angstrom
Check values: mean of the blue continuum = 9.17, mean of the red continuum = 8.79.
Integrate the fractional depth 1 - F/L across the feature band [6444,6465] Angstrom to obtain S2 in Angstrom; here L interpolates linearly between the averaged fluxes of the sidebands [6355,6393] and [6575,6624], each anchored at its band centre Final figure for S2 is 3.31 Angstrom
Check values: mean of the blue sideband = 9.2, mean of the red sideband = 8.95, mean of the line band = 7.67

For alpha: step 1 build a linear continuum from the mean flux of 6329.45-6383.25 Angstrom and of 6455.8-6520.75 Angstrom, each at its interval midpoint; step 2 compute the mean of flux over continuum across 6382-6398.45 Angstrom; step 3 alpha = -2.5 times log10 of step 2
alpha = 0.11 mag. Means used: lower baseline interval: 9.28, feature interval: 8.18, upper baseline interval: 8.4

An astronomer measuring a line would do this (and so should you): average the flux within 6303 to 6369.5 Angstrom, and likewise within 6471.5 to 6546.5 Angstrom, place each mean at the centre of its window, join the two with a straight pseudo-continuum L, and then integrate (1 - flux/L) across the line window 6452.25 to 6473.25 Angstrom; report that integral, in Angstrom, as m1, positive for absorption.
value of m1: 2.0 Angstrom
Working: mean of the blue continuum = 9.21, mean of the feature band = 7.95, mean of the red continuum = 8.61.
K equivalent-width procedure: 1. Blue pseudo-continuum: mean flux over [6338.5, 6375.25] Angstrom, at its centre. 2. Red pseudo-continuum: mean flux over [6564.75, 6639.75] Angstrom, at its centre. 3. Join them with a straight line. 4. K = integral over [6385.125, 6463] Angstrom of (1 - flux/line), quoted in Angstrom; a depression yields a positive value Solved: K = 8.8 Angstrom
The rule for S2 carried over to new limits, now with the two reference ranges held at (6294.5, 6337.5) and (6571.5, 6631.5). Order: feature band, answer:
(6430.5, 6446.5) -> 0.87 Angstrom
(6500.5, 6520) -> 1.32 Angstrom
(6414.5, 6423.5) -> 0.68 Angstrom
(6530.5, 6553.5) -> 0.88 Angstrom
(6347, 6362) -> -0.32 Angstrom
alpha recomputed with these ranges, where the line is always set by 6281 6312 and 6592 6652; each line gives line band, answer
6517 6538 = -0.004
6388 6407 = 0.120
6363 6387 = -0.063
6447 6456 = 0.147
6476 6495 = 0.030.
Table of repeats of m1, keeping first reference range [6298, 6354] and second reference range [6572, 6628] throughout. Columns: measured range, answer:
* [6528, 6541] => 0.42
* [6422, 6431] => -1.24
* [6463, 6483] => 1.10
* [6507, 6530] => 0.77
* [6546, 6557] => -0.01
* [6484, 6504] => 1.06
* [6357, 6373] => -1.50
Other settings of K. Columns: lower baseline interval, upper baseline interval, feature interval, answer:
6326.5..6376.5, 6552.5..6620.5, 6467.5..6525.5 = 3.8 Angstrom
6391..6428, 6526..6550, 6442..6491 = 1.7 Angstrom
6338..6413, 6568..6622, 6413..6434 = -1.1 Angstrom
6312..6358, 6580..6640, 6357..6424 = 2.5 Angstrom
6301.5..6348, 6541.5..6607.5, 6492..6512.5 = 1.5 Angstrom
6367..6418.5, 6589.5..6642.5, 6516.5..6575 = -2.1 Angstrom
